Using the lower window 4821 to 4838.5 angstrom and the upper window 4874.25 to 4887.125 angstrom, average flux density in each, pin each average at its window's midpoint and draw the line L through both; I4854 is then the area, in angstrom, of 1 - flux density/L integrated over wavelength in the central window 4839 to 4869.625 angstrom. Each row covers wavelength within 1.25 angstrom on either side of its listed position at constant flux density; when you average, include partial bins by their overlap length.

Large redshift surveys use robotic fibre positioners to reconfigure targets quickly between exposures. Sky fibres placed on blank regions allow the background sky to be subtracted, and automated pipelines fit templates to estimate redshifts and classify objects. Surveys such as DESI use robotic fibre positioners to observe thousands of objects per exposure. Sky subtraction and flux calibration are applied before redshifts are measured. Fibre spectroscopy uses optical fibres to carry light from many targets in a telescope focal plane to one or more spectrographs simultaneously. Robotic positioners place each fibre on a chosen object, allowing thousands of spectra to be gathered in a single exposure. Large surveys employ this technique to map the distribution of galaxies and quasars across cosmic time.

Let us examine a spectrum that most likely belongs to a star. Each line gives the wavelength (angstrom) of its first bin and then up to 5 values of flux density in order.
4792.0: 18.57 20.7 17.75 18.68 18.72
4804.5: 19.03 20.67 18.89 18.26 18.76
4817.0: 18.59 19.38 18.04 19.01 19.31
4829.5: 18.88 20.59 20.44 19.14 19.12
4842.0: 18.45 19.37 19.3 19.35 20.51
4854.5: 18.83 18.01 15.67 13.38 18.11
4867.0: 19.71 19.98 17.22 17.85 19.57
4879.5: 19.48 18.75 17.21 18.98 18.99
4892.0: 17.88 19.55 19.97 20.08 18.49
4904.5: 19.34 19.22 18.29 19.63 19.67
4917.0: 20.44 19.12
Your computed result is 1.06 angstrom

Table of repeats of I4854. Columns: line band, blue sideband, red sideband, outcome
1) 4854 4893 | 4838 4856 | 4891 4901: 2.50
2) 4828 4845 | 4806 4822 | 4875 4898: -0.43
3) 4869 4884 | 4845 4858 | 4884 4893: -0.02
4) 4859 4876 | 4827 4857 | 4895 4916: 1.62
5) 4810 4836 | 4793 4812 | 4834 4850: 0.11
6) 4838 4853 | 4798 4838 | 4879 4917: -0.16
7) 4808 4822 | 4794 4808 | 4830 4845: 0.39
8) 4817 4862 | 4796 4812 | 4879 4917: 0.29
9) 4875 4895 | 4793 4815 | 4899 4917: 0.52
